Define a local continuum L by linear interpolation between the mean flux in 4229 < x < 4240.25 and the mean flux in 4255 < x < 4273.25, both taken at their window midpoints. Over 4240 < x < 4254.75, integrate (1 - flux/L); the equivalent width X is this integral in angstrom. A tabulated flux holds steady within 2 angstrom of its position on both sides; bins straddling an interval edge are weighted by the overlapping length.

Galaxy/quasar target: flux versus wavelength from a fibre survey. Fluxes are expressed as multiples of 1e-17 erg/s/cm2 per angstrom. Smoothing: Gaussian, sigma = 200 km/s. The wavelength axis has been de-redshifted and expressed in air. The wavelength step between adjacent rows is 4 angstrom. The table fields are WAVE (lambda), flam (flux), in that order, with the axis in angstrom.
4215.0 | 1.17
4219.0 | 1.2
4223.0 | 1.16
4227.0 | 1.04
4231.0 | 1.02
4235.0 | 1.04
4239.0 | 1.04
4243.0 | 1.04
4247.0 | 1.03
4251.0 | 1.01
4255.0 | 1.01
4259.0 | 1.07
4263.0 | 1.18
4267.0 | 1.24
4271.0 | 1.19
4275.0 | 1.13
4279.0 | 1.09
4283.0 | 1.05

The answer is 0.8 angstrom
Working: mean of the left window 1.03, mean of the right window 1.15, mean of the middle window 1.03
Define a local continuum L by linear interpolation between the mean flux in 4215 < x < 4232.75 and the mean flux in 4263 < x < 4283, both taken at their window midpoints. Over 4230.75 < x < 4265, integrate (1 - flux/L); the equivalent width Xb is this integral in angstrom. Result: 2.5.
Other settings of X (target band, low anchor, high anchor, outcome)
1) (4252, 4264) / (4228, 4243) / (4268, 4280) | 0.3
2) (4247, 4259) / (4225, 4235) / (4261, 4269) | 1.3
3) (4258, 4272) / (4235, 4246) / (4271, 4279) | -0.9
